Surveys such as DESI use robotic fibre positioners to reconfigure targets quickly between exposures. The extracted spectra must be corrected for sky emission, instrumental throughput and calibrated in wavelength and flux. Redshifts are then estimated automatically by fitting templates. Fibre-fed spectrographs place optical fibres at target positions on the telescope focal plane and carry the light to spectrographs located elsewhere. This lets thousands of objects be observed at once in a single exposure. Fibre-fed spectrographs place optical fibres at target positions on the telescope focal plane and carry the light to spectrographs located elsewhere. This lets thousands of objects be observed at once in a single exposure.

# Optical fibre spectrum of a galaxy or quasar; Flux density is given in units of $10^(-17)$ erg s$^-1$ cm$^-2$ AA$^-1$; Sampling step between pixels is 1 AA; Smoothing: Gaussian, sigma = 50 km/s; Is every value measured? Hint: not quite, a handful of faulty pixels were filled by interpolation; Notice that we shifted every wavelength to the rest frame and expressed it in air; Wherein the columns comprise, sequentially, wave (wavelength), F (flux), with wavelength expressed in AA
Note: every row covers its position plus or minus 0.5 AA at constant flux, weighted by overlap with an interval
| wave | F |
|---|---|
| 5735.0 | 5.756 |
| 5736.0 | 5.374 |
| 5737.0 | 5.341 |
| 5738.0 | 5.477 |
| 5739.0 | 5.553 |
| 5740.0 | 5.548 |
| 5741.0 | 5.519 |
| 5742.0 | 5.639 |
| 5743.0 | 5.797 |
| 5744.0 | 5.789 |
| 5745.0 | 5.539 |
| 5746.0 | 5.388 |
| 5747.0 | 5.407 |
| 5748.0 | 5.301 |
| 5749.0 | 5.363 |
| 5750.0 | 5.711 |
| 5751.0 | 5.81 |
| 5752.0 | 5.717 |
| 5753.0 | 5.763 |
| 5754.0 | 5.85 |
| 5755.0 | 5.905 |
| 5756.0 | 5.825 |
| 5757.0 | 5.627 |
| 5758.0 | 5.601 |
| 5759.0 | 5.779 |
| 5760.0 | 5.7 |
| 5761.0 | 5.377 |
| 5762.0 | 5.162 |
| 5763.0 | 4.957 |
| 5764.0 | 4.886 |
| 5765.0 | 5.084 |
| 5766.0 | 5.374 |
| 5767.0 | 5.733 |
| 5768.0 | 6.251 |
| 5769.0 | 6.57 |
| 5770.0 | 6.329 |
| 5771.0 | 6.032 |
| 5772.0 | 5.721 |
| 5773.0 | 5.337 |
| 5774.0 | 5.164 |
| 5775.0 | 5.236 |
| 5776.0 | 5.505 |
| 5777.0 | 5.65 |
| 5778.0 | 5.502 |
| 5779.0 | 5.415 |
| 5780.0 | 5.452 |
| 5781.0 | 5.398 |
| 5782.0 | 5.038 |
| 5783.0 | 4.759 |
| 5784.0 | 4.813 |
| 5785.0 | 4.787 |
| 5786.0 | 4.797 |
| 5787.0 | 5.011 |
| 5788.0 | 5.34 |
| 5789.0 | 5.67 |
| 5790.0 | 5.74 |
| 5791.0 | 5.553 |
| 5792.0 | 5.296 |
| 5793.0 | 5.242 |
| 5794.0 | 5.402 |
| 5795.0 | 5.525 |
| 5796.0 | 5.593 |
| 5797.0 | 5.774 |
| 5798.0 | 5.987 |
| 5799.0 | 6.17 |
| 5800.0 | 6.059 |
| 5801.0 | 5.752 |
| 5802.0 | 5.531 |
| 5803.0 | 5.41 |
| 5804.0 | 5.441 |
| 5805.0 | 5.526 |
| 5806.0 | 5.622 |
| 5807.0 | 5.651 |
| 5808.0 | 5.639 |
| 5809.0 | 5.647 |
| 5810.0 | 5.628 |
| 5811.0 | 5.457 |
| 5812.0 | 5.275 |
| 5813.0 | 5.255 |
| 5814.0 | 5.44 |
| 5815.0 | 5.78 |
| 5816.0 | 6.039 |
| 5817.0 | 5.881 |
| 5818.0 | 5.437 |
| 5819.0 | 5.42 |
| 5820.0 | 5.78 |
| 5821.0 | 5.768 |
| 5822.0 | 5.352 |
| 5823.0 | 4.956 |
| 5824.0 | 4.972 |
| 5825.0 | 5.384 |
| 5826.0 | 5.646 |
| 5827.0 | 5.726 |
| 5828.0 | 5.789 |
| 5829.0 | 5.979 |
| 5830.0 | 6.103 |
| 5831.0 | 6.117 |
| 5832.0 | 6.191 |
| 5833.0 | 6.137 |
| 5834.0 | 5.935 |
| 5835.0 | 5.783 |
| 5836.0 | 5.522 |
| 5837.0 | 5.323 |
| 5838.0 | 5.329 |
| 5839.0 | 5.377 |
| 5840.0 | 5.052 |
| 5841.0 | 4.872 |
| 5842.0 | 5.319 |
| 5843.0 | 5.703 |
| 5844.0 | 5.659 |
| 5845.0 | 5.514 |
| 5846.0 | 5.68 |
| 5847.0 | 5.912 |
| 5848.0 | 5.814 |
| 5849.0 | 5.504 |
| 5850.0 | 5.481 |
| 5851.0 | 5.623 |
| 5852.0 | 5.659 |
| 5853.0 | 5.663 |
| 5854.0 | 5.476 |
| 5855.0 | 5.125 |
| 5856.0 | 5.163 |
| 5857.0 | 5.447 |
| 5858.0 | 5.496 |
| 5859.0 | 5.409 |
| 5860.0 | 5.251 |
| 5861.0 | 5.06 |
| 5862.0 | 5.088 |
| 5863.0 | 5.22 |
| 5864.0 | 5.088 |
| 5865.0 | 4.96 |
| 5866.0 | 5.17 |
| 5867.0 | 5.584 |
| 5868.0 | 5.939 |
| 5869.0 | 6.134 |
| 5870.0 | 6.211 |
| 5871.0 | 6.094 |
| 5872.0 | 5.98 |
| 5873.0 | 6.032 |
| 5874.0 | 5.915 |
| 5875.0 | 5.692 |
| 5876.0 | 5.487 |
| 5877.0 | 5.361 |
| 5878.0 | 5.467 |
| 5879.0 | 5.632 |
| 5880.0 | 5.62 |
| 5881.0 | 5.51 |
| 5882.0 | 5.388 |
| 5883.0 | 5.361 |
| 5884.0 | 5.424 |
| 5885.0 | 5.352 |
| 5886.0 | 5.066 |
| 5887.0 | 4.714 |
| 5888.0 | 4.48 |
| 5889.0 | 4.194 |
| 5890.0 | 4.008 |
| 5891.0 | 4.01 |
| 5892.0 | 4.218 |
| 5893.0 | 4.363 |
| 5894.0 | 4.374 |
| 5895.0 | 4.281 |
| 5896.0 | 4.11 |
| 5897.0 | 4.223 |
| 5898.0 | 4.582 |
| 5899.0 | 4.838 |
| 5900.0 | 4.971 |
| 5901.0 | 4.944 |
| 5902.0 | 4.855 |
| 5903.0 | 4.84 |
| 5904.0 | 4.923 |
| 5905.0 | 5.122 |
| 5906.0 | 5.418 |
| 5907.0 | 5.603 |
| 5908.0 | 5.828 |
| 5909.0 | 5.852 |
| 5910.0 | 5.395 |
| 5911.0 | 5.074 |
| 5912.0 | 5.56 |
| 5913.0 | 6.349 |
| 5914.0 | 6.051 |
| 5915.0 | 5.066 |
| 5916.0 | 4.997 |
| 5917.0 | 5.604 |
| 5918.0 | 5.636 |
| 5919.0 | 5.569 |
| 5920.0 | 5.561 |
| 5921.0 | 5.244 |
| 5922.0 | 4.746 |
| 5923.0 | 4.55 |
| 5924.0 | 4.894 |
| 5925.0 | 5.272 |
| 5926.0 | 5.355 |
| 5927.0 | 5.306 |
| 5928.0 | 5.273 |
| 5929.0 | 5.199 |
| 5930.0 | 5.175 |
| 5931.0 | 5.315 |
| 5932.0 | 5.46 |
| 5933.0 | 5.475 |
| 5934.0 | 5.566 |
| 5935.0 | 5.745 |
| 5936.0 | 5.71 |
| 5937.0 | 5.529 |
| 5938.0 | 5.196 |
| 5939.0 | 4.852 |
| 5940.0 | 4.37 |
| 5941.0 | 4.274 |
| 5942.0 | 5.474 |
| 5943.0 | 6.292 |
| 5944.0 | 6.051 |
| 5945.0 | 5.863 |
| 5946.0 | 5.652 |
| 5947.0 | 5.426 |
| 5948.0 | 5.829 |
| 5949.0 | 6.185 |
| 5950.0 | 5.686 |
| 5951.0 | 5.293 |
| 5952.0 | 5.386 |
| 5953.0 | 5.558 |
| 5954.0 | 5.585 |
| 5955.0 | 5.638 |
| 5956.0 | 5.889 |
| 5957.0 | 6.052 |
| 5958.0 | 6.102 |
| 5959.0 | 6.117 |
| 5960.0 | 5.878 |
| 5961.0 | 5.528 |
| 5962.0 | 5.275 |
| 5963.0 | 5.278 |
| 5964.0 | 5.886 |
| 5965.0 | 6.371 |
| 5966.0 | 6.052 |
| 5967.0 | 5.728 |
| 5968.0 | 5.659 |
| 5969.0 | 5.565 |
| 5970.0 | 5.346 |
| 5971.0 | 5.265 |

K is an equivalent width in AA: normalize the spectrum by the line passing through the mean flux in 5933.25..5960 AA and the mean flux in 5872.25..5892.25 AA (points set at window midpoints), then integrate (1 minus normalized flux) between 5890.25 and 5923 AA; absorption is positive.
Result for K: 1.73 AA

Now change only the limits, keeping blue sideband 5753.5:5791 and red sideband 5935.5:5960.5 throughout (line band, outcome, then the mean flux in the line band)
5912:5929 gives 0.7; 5.34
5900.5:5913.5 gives 0.5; 5.37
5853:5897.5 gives 2.8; 5.19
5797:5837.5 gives -1.2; 5.66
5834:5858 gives 0.2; 5.49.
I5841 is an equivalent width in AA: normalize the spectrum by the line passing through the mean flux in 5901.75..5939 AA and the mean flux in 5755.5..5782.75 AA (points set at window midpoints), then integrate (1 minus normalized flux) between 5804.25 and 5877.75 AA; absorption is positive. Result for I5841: -1.6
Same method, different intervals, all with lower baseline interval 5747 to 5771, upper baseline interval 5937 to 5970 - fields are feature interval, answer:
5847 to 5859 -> 0.3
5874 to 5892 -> 1.7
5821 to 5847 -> 0.2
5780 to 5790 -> 0.9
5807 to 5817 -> 0.1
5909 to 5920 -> 0.2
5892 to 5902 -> 2.0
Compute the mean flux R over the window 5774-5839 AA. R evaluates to 5.53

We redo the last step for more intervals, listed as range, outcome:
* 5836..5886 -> 5.5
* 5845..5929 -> 5.26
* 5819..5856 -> 5.58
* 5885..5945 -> 5.11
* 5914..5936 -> 5.31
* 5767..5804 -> 5.52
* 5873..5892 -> 5.15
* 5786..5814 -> 5.55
